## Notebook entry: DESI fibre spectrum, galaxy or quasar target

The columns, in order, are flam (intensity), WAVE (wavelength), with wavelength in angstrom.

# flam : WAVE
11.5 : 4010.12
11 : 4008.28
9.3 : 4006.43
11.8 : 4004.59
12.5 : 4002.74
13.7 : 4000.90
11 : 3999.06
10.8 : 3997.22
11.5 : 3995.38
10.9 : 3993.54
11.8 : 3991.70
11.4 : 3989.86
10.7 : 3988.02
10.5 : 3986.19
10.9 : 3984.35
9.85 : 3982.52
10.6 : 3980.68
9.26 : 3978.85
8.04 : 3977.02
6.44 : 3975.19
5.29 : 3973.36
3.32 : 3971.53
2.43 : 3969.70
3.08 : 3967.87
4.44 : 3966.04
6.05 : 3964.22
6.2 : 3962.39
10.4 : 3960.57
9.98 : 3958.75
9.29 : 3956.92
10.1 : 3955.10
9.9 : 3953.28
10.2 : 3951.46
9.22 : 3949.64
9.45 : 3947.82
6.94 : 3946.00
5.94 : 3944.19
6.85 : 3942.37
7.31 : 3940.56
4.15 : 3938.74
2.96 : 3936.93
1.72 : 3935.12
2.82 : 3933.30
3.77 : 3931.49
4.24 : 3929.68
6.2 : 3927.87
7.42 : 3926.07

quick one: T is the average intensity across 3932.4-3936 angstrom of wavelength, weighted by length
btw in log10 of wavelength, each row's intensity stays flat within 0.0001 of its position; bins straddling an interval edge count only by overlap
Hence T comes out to 2.27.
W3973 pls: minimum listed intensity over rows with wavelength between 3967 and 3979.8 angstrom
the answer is 2.43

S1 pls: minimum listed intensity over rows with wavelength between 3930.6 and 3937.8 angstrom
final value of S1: 1.72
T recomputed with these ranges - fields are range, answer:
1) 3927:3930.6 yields 5.2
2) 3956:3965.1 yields 8.39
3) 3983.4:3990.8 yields 10.9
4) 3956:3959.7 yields 9.64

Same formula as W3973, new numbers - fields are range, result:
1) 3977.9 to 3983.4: 9.26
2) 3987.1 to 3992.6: 10.7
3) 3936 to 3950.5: 2.96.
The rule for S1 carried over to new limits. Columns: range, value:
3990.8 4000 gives 10.8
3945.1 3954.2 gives 6.94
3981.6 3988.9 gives 9.85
